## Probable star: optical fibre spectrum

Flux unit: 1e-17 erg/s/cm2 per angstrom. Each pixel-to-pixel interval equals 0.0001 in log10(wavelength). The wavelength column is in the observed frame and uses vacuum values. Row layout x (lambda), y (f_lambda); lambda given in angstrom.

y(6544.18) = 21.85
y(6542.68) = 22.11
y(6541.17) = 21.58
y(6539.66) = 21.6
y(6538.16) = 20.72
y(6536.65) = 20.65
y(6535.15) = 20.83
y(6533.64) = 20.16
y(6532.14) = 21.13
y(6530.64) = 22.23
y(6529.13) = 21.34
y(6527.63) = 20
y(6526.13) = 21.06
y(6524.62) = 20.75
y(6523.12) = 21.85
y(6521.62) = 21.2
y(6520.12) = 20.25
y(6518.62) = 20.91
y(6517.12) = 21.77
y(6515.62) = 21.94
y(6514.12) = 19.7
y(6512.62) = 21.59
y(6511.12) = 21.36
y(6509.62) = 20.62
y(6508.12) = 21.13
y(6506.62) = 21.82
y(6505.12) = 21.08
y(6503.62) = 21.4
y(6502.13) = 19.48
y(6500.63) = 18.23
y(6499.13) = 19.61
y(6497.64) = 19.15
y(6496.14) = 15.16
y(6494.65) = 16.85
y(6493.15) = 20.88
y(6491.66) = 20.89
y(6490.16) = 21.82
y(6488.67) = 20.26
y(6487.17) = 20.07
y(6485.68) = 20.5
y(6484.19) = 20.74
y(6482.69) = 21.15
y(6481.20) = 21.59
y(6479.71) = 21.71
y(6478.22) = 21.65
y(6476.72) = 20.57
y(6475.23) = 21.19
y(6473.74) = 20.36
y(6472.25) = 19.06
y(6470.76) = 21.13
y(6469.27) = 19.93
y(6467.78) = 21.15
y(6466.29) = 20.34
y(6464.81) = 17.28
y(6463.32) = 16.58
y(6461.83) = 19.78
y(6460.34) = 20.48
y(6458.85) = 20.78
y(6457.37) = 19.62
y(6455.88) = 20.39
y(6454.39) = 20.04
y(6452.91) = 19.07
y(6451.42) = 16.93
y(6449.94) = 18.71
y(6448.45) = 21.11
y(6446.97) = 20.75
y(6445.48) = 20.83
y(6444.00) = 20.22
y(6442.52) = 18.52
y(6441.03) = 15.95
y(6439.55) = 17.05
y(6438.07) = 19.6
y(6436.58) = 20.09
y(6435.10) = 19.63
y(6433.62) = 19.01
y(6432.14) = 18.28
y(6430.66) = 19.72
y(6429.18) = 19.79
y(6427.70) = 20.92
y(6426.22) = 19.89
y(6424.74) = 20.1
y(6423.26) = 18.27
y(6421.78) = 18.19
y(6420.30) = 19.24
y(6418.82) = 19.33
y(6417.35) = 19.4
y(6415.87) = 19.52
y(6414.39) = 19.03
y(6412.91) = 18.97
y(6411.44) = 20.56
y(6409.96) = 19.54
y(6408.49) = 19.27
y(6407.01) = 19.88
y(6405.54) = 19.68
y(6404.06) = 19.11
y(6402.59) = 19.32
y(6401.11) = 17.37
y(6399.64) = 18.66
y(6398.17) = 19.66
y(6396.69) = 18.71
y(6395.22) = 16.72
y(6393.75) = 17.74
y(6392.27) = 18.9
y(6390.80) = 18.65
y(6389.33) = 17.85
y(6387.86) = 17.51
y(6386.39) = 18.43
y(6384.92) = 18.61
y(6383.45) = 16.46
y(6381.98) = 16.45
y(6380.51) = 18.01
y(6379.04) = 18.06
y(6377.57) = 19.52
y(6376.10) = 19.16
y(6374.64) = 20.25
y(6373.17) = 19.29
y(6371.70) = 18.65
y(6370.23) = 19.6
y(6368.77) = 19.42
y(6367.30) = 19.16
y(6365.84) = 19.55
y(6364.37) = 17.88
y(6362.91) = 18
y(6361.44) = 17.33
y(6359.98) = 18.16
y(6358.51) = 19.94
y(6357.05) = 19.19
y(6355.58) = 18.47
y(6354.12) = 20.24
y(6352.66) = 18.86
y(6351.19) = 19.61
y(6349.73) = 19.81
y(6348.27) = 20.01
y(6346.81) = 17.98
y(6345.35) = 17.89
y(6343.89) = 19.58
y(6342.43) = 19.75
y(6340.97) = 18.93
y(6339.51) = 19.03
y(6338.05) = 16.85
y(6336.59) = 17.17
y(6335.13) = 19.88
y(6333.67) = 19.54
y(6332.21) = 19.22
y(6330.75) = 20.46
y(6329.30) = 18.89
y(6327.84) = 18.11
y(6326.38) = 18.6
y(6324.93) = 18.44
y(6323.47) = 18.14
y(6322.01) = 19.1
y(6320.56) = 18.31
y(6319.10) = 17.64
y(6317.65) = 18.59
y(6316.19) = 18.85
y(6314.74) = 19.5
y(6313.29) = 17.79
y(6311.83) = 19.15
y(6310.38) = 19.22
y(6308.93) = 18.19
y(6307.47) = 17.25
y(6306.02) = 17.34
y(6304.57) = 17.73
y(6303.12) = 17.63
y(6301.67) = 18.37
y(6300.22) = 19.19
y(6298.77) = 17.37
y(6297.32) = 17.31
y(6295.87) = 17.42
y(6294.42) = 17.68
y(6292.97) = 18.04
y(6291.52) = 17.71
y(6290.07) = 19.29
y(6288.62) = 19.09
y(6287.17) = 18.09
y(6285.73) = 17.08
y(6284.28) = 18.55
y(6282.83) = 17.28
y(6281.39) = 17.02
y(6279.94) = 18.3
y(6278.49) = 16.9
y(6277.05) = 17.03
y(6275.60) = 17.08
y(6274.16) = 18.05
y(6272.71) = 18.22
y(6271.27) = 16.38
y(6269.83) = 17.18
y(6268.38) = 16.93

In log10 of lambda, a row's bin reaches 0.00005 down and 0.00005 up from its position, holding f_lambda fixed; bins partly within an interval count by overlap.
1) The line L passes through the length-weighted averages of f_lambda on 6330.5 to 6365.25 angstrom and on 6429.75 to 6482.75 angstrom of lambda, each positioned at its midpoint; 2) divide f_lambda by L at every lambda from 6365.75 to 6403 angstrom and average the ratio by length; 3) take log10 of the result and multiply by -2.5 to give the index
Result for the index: 0.04 mag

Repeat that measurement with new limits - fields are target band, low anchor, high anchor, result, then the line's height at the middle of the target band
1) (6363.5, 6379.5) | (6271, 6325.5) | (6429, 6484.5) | -0.019 mag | 18.8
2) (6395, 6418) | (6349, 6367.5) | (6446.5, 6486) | 0.018 mag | 19.4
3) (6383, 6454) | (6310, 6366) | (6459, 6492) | 0.041 mag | 19.7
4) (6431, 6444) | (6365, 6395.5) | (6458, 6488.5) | 0.054 mag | 19.6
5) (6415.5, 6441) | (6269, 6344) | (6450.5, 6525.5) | 0.020 mag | 19.6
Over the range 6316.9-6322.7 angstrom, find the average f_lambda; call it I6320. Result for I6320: 18.4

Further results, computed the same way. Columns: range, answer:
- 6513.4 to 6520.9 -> 20.9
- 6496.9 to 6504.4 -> 19.6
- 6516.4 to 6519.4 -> 21.3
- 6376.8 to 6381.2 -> 18.5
